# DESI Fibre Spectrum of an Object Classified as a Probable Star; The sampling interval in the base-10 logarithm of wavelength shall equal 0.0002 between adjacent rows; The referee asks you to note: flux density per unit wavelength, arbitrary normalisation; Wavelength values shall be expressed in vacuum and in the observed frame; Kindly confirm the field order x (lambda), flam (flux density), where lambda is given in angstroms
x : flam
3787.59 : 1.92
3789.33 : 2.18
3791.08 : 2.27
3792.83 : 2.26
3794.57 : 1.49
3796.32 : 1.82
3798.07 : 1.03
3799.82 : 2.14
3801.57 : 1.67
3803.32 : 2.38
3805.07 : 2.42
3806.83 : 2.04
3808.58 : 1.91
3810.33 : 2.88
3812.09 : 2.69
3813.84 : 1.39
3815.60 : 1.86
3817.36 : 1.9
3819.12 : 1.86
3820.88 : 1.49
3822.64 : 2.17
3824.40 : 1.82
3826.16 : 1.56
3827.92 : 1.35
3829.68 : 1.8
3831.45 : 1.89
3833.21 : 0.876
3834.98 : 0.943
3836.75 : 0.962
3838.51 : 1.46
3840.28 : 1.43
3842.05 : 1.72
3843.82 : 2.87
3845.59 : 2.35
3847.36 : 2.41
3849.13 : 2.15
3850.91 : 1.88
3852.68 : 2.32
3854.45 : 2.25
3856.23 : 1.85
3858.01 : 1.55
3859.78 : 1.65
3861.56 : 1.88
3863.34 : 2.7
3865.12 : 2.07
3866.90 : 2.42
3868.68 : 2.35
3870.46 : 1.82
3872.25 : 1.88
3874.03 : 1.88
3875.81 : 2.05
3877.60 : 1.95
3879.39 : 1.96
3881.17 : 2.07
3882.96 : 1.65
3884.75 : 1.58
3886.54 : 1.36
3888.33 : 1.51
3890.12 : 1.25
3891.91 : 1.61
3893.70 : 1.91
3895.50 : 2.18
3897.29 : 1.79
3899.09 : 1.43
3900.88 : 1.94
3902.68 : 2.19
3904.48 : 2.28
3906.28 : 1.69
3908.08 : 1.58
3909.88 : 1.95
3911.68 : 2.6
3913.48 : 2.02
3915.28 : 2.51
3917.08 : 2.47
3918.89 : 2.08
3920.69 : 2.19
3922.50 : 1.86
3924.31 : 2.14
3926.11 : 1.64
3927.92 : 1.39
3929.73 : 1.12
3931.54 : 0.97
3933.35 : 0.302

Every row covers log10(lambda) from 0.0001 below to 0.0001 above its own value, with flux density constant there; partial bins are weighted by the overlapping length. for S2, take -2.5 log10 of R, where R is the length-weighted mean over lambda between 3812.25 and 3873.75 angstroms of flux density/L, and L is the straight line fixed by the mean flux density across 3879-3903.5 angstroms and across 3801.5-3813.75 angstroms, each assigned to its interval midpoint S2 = 0.094 mag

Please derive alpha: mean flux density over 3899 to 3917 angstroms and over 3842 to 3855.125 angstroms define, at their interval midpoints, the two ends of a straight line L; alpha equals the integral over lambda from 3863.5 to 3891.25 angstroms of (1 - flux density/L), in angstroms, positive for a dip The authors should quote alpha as 3.91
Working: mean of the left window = 2.28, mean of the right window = 2.07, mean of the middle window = 1.87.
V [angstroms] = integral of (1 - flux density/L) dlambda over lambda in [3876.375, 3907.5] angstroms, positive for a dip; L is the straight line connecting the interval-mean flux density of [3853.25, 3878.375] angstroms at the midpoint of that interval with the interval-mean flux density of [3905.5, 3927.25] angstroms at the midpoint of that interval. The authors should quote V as 3.9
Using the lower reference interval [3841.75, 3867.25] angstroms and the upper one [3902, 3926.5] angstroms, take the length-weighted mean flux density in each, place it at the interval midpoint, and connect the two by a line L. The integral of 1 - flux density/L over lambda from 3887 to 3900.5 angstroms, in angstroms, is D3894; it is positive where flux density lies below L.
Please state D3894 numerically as 2.8 angstroms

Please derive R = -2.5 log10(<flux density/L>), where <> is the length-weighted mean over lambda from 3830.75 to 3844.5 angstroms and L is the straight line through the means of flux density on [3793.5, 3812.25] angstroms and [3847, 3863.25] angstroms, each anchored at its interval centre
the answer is 0.33 mag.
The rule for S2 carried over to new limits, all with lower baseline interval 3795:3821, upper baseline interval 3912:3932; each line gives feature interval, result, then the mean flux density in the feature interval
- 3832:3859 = 0.08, 1.8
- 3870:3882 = -0.01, 1.95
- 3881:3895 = 0.19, 1.61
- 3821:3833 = 0.15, 1.7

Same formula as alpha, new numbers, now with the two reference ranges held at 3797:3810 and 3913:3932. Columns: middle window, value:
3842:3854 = -2.1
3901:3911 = -0.4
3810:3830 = 0.9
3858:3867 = -0.6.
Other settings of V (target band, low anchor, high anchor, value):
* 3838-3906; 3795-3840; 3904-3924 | 0.6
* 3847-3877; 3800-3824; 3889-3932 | -1.5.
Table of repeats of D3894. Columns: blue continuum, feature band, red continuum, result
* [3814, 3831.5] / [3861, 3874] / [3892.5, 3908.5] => -2.3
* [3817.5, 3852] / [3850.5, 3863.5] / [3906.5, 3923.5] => -0.9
